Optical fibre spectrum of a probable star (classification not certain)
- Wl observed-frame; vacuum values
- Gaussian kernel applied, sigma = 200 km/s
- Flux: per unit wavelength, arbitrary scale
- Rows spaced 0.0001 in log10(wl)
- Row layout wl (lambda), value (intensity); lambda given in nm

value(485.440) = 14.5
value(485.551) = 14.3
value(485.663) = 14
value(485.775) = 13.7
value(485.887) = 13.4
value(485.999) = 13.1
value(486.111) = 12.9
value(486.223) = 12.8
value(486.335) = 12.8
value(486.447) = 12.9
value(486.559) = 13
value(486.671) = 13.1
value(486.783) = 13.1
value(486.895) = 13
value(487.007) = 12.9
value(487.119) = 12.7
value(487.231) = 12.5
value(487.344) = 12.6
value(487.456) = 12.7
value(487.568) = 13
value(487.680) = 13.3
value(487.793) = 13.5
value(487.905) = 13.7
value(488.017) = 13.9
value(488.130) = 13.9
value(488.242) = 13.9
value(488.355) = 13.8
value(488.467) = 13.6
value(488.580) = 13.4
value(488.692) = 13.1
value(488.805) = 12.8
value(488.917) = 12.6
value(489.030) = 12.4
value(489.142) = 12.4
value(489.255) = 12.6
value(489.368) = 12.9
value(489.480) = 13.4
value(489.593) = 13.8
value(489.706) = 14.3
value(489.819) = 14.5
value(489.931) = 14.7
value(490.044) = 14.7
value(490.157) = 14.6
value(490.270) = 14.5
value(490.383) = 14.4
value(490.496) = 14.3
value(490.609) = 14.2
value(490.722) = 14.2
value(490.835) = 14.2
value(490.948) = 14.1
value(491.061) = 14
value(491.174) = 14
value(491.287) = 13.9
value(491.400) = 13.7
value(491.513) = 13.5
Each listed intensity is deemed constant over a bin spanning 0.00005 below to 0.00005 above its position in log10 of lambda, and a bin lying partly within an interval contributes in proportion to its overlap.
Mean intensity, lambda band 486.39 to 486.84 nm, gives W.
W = 13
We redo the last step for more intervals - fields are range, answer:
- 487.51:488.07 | 13.5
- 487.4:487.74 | 13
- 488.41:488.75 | 13.4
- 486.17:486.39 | 12.8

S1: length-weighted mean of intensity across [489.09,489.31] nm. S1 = 12.5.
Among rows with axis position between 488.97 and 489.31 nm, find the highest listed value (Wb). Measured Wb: 12.6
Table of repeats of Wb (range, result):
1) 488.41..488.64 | 13.6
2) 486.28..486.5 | 12.9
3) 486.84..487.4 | 13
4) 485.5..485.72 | 14.3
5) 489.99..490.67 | 14.7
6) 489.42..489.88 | 14.5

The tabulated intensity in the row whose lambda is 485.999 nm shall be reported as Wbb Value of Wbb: 13.1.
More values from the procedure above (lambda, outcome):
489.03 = 12.4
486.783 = 13.1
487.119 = 12.7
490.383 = 14.4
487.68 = 13.3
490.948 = 14.1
